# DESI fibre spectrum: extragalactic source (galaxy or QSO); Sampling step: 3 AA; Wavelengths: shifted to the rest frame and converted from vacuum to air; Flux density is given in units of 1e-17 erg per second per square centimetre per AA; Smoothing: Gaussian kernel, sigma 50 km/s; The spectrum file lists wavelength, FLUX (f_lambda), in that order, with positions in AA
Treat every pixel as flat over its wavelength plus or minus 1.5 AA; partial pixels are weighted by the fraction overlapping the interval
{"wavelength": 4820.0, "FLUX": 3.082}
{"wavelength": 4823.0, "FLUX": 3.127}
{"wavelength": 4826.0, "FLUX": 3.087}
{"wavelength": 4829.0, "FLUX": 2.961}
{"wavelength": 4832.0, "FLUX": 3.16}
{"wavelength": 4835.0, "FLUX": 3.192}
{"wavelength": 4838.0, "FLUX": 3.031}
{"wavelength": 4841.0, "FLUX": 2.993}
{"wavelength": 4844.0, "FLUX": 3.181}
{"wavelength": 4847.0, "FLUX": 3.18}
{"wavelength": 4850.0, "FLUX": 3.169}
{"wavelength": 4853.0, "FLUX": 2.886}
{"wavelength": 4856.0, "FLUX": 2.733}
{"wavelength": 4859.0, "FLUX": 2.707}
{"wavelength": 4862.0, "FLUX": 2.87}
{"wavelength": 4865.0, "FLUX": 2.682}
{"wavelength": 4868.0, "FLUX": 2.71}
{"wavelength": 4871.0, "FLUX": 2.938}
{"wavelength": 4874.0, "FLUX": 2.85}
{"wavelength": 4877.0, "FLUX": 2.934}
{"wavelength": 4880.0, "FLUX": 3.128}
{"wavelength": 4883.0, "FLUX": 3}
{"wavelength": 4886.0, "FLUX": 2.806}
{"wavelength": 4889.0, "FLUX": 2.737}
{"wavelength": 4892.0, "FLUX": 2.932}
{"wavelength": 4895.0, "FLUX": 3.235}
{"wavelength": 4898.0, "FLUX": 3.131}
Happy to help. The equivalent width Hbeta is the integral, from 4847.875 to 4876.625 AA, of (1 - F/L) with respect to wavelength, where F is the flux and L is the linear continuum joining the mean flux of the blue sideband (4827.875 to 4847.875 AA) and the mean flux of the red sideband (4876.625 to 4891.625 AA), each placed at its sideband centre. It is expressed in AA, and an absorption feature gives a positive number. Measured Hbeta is 1.5 AA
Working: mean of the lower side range 3.1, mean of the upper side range 2.92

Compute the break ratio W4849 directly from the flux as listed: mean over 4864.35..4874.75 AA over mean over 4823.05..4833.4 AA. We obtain 0.91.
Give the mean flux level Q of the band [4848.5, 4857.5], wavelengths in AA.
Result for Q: 2.93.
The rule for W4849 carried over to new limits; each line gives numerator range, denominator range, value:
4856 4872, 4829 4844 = 0.90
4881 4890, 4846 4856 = 0.95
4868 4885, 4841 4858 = 0.98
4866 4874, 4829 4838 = 0.91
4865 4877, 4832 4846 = 0.91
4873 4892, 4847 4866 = 1.01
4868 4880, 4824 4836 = 0.94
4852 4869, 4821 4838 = 0.89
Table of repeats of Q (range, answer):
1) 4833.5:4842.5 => 3.07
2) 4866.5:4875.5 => 2.83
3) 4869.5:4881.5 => 2.96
